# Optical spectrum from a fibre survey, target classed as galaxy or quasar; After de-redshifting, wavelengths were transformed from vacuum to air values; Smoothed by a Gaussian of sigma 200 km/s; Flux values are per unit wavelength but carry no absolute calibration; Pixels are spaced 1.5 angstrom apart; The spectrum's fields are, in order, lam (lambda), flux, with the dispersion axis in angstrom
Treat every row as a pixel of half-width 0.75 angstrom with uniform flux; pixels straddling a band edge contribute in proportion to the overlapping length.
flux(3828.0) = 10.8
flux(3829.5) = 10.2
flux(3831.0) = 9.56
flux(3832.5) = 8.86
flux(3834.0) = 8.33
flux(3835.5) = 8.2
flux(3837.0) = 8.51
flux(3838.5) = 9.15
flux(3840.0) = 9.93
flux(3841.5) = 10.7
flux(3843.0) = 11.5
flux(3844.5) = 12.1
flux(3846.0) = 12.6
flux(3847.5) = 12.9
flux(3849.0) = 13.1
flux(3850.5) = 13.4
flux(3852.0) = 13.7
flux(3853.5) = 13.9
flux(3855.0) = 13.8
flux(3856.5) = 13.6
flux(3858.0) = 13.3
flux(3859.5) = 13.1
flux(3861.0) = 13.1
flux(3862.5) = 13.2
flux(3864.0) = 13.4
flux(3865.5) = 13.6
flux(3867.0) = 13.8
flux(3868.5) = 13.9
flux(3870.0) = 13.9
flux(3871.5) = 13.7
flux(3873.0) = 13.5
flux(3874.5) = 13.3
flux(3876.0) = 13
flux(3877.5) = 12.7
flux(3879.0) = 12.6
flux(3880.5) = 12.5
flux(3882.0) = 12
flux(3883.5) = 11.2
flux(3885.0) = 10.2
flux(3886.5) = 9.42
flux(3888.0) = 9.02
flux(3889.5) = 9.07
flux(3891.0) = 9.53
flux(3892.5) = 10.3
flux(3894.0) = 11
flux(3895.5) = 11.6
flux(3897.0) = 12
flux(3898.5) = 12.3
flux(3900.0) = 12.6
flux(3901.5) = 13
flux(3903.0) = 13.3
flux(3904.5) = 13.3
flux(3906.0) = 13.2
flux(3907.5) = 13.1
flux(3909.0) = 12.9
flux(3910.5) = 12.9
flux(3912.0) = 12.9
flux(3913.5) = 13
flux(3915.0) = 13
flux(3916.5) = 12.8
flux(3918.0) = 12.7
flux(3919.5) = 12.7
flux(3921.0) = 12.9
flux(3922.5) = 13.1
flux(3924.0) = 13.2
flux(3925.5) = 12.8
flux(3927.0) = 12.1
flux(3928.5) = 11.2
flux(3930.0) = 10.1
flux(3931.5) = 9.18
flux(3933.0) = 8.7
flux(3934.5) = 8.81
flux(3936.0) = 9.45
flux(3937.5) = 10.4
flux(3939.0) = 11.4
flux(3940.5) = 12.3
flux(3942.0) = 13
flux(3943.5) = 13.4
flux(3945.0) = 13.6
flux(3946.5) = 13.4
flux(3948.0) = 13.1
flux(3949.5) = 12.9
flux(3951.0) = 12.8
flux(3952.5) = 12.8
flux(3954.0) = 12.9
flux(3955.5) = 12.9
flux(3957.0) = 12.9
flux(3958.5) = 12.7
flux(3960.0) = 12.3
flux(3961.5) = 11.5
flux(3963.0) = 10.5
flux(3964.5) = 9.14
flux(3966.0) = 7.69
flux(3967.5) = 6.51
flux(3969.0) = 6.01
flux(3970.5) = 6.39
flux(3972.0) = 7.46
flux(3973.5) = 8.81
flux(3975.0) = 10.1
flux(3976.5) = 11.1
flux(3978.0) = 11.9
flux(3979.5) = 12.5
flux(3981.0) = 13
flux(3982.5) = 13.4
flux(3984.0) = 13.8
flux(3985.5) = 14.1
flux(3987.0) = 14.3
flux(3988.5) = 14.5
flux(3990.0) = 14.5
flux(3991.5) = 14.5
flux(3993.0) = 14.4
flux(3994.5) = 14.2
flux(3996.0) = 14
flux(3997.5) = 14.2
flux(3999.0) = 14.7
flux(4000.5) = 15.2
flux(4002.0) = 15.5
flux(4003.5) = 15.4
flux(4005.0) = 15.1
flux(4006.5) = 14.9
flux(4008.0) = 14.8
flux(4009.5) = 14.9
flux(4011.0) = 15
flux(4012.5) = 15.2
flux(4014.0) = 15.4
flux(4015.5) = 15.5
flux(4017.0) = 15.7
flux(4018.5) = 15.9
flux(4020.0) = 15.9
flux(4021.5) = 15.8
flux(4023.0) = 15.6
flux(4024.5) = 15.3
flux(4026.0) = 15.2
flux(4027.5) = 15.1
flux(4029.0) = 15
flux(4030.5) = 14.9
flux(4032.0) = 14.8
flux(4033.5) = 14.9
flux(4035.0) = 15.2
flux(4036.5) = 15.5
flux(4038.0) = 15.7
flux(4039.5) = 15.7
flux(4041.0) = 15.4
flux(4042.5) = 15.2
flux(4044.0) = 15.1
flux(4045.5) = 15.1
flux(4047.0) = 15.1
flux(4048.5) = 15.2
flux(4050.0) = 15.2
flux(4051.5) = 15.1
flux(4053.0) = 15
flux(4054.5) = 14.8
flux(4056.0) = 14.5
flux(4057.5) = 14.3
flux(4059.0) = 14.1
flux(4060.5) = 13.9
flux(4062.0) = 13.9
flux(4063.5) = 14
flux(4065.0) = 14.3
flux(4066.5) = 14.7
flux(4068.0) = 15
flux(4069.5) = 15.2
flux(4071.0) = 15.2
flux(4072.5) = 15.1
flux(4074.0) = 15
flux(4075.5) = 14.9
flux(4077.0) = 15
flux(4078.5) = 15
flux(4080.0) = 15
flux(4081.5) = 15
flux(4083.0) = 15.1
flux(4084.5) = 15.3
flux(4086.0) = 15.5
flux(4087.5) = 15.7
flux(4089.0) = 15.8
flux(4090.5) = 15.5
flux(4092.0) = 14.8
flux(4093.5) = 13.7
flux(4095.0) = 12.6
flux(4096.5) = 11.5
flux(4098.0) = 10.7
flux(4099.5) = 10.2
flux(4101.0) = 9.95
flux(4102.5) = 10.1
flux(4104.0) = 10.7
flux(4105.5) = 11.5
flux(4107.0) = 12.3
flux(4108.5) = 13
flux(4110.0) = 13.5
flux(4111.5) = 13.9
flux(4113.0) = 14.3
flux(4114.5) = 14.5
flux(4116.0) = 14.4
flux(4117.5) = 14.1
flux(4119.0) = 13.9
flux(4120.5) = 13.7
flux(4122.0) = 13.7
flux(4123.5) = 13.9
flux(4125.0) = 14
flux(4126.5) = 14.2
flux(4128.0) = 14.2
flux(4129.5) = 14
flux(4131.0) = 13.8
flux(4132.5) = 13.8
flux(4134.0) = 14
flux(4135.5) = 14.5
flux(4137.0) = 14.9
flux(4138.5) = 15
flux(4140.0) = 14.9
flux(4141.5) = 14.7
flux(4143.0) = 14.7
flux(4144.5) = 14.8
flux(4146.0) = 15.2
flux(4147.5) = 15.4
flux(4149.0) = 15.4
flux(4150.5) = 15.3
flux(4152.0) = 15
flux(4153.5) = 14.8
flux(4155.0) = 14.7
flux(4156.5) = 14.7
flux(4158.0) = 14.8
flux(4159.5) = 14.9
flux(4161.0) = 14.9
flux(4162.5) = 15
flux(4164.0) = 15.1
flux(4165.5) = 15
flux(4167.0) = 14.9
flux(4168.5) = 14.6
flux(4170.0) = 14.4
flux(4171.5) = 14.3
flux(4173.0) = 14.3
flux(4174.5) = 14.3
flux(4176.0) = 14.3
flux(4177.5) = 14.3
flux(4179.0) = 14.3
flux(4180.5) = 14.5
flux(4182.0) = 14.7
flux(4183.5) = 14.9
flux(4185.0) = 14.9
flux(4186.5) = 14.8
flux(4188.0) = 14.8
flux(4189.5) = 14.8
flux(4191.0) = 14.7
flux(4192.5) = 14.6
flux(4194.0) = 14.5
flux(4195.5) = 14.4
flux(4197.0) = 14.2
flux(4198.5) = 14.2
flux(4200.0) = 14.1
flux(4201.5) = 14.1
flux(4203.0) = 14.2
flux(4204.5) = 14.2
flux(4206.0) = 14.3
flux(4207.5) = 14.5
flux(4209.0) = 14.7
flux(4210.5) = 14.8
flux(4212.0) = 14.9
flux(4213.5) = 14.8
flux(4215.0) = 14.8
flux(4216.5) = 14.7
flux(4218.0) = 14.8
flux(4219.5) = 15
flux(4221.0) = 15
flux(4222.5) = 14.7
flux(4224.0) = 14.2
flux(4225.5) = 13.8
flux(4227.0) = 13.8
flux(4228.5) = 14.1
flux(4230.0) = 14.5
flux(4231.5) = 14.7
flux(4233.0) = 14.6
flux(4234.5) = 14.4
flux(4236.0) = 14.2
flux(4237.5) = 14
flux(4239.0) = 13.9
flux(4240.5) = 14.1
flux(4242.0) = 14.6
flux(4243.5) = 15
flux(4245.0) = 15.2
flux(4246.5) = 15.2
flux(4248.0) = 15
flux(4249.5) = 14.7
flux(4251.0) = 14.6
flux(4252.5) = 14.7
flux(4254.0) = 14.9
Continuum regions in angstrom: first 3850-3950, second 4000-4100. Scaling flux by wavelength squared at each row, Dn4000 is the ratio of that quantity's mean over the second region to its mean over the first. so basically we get 1.30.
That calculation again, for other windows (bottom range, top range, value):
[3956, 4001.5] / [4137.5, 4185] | 1.36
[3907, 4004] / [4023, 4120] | 1.25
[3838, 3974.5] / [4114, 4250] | 1.41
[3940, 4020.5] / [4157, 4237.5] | 1.25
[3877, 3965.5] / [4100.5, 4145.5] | 1.27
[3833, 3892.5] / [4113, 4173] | 1.40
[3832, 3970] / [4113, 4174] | 1.39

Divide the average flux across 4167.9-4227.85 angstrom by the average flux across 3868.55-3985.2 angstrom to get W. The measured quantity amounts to 1.24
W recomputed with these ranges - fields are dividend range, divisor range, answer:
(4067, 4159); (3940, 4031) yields 1.07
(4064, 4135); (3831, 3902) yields 1.17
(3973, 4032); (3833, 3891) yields 1.19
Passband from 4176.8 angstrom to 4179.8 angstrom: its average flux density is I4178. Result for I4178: 14.3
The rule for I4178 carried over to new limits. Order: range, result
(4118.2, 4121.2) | 13.8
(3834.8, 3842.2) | 9.3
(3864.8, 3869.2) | 13.8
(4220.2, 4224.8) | 14.6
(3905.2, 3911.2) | 13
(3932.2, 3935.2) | 8.76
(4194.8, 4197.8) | 14.3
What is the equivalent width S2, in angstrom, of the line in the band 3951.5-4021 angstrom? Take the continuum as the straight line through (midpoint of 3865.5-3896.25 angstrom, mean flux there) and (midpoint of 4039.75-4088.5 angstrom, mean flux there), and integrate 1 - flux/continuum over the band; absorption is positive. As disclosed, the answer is 3.72 angstrom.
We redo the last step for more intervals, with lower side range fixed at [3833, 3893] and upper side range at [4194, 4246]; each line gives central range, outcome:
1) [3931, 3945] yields 1.76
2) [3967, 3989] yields 3.17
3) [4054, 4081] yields -2.56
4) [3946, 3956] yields -0.31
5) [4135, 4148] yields -0.92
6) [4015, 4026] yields -2.17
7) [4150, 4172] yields -1.22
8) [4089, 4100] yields 0.48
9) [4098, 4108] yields 2.05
